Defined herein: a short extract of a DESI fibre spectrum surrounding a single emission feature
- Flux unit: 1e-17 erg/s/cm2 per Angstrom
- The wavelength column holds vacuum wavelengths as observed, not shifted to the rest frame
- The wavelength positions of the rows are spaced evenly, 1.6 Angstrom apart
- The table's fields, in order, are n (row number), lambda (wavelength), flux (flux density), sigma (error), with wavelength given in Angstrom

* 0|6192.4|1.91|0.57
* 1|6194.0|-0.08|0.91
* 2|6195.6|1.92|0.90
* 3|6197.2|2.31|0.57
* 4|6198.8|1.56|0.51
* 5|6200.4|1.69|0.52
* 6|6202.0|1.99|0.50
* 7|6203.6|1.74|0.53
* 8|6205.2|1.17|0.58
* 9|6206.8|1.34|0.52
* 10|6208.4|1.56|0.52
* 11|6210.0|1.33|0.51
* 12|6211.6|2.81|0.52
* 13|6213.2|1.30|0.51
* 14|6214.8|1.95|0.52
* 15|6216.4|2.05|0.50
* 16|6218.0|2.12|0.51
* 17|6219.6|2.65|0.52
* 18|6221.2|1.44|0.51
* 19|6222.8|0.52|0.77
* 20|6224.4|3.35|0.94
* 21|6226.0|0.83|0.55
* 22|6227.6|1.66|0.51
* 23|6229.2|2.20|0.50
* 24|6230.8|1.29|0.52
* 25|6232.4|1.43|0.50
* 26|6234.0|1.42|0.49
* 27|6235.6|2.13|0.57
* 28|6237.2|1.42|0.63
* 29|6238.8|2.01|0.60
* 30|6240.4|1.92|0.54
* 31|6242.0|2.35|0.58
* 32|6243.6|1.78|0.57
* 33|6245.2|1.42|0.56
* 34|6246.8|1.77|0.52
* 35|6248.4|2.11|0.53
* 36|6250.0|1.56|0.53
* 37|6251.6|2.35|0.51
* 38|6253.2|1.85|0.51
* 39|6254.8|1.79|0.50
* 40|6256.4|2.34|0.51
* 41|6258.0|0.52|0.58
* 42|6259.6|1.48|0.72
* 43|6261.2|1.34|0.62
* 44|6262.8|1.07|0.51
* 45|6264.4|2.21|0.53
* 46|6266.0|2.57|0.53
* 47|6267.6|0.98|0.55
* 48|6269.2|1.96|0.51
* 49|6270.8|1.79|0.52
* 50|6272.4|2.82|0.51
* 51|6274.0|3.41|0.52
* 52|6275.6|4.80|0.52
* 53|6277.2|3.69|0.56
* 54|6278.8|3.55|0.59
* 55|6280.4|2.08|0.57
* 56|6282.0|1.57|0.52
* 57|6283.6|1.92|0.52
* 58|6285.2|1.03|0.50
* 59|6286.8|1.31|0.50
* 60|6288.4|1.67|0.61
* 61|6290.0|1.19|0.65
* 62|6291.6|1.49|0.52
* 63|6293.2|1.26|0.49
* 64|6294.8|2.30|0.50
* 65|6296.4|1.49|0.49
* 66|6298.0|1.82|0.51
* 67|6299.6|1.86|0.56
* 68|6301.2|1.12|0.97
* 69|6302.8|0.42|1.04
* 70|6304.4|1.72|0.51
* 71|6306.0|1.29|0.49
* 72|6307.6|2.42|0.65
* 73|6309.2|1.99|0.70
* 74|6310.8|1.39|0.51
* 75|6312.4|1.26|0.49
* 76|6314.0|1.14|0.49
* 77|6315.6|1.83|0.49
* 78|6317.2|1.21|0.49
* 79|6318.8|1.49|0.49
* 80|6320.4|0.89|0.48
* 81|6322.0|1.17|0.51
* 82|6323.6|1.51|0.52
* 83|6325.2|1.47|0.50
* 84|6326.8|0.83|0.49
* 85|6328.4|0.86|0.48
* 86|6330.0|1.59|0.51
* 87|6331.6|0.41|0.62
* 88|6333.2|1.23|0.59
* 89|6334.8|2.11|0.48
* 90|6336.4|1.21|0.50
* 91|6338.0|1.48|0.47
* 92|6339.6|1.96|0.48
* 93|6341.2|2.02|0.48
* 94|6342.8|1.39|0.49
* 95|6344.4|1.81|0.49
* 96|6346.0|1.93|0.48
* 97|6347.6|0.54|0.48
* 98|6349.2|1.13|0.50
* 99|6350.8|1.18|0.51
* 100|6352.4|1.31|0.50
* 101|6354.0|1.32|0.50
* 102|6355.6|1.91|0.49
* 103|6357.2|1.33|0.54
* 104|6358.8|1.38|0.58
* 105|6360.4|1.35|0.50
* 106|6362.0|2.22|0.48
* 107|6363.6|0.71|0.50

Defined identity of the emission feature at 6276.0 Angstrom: [O III] 5007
